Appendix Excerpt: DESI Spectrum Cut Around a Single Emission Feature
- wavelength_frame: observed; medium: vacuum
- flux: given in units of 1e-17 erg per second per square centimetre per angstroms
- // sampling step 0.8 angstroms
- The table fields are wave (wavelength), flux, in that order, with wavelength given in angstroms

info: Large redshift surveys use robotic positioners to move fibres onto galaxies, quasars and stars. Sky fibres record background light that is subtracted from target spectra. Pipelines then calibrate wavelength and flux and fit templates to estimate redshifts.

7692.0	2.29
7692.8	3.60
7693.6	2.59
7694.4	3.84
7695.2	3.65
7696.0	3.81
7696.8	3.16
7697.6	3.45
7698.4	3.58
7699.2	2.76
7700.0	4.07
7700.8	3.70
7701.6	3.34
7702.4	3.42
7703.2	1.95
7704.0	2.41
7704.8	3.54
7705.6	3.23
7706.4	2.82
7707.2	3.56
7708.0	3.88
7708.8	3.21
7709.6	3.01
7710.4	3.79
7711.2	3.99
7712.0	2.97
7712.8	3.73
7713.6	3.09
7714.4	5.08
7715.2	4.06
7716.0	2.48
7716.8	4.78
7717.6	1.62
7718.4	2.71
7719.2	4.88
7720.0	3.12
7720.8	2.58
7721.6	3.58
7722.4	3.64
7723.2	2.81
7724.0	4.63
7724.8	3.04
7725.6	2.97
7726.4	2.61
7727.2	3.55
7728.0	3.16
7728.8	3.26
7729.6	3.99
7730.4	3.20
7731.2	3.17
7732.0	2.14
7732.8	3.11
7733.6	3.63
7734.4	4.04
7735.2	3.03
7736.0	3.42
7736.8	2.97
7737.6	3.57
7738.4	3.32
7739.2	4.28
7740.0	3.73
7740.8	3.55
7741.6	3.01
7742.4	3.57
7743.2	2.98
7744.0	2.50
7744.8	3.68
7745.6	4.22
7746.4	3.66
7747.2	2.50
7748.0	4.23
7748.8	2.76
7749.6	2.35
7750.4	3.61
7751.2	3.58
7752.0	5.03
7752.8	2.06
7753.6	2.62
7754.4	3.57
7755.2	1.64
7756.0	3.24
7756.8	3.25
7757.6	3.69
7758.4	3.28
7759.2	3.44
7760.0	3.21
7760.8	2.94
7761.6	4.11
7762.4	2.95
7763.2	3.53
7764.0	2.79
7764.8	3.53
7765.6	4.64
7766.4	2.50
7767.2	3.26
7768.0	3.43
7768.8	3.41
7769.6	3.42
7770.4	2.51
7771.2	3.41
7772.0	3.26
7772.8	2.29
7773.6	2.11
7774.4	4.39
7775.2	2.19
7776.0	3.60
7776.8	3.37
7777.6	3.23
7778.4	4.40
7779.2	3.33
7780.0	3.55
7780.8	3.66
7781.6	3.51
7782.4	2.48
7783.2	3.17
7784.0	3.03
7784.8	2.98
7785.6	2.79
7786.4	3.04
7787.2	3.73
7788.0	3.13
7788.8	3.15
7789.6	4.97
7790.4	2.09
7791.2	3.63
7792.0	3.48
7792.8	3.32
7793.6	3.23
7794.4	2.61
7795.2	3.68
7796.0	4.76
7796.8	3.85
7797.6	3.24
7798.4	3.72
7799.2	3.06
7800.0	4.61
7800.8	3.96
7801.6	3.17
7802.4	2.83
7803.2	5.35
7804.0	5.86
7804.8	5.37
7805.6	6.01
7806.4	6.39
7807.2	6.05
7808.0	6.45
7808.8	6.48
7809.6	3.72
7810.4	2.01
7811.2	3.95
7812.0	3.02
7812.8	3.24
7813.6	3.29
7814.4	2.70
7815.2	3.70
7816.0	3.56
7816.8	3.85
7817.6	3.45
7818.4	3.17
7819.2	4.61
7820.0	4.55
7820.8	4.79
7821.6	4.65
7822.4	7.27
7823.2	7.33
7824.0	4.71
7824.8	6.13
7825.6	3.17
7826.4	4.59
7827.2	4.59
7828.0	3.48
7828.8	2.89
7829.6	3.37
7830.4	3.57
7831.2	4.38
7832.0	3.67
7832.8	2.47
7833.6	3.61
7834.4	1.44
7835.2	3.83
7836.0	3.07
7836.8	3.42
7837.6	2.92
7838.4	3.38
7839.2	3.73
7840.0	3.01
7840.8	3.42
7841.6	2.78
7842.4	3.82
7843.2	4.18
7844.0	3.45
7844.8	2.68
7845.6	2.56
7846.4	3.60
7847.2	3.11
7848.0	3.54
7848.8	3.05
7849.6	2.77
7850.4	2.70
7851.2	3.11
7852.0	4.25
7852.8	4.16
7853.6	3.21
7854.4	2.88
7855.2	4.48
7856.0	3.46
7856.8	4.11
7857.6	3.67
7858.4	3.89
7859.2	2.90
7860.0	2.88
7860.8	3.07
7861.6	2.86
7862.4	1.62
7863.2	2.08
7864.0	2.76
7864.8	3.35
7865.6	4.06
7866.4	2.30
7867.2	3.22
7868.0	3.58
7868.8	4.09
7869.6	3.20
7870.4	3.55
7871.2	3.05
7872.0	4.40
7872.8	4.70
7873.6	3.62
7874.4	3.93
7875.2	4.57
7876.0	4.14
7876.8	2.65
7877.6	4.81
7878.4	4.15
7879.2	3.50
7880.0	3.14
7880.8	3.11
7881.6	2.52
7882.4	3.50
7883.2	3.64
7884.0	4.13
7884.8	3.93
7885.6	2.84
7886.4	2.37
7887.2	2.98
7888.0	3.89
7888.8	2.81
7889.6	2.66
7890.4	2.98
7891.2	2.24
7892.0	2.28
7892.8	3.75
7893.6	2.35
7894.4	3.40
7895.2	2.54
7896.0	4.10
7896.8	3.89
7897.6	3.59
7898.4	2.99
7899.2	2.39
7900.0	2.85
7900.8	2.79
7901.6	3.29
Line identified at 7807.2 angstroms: [S II] 6716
